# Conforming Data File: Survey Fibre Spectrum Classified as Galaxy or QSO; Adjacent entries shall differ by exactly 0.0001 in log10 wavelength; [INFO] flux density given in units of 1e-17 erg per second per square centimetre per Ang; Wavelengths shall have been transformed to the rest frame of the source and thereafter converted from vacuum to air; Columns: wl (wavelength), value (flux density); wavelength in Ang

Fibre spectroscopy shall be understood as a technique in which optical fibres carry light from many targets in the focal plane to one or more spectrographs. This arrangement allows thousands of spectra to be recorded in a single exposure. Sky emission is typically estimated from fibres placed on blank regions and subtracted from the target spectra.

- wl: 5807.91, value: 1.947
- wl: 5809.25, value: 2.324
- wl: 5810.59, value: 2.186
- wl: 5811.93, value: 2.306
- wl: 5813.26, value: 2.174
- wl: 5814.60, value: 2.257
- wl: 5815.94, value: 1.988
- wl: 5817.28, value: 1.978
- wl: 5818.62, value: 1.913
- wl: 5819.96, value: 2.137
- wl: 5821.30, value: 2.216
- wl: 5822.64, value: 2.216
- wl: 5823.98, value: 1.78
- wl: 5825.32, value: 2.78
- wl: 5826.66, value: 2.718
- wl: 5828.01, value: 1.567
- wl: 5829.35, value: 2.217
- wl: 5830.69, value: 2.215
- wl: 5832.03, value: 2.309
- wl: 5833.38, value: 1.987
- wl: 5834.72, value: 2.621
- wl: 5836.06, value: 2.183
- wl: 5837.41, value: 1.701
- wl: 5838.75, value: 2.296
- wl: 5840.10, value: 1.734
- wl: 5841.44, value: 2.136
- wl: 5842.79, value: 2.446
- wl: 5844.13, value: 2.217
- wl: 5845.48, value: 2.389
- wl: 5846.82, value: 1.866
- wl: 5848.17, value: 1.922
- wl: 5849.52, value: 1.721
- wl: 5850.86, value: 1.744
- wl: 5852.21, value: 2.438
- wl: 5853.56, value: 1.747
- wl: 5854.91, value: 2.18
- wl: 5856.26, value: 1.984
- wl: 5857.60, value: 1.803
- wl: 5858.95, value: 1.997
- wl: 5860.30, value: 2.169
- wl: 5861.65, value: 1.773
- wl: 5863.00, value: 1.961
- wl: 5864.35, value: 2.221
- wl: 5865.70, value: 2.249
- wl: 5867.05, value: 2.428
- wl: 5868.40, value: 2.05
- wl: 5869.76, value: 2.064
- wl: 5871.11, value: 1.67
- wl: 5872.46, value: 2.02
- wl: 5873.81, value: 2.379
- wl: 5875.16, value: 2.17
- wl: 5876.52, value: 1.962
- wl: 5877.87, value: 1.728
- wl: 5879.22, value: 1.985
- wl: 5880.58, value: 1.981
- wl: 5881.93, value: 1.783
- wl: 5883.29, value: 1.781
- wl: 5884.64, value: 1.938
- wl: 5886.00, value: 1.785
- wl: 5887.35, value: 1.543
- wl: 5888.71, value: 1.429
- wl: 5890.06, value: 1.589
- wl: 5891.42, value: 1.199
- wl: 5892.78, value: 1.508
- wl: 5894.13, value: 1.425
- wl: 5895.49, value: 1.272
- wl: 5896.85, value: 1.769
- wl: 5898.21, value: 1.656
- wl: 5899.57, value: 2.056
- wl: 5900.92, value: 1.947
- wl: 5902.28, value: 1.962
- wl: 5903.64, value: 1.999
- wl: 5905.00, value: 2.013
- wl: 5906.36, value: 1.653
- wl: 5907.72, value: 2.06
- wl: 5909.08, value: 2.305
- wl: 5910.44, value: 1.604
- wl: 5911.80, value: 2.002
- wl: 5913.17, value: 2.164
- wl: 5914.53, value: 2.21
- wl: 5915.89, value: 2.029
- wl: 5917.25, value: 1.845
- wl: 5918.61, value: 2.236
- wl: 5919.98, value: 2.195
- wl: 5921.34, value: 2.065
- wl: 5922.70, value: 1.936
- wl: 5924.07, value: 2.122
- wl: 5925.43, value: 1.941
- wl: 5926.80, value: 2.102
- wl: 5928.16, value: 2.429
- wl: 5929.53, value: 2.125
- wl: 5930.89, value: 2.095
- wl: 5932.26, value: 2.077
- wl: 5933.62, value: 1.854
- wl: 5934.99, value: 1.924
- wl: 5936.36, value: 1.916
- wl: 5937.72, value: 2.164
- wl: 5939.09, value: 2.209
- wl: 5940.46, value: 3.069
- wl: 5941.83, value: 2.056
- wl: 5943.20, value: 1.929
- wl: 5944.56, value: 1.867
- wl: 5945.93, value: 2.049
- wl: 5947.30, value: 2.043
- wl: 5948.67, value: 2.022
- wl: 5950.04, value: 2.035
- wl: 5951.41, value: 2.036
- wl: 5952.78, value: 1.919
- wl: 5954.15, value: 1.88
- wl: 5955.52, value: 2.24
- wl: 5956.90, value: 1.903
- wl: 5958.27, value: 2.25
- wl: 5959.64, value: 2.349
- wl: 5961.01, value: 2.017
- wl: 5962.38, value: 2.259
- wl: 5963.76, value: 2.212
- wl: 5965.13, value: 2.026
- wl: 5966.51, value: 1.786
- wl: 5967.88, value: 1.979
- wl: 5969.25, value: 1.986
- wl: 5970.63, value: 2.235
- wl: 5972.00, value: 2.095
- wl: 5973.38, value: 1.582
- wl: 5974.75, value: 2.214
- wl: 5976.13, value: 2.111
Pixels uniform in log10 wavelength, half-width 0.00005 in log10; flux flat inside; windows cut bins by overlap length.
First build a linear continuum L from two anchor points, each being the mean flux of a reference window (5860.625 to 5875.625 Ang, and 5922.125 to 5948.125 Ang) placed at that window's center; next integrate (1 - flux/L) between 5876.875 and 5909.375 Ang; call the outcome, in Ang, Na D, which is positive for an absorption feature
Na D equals 5.2 Ang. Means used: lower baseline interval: 2.09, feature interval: 1.76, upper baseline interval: 2.1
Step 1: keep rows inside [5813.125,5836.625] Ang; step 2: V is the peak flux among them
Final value 2.78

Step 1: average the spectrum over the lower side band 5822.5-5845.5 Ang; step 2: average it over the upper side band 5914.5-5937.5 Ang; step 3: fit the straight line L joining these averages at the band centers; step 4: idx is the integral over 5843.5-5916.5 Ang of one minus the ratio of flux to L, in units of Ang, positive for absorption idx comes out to 7.22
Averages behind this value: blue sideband 2.19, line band 1.92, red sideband 2.06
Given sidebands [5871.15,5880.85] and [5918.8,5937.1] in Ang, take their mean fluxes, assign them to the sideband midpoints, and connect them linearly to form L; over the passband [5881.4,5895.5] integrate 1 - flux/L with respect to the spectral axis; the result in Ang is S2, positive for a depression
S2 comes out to 3.1 Ang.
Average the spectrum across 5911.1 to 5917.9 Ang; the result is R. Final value 2.05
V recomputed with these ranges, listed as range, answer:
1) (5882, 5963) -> 3.069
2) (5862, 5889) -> 2.428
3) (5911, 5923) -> 2.236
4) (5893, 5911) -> 2.305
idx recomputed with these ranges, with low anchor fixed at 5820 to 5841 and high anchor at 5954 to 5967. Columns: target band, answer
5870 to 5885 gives 1.4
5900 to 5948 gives 1.3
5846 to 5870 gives 1.5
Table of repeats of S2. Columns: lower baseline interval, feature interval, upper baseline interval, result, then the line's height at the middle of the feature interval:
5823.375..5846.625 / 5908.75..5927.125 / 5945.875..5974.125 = 0.4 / 2.09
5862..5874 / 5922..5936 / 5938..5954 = 0.3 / 2.1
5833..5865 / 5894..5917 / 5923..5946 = 2.1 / 2.09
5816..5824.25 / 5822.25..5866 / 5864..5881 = -0.9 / 2.06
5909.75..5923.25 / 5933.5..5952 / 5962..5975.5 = -0.5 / 2.03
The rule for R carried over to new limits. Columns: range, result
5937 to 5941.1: 2.47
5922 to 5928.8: 2.1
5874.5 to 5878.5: 1.95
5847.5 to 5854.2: 1.91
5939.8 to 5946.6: 2.19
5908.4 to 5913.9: 2.02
